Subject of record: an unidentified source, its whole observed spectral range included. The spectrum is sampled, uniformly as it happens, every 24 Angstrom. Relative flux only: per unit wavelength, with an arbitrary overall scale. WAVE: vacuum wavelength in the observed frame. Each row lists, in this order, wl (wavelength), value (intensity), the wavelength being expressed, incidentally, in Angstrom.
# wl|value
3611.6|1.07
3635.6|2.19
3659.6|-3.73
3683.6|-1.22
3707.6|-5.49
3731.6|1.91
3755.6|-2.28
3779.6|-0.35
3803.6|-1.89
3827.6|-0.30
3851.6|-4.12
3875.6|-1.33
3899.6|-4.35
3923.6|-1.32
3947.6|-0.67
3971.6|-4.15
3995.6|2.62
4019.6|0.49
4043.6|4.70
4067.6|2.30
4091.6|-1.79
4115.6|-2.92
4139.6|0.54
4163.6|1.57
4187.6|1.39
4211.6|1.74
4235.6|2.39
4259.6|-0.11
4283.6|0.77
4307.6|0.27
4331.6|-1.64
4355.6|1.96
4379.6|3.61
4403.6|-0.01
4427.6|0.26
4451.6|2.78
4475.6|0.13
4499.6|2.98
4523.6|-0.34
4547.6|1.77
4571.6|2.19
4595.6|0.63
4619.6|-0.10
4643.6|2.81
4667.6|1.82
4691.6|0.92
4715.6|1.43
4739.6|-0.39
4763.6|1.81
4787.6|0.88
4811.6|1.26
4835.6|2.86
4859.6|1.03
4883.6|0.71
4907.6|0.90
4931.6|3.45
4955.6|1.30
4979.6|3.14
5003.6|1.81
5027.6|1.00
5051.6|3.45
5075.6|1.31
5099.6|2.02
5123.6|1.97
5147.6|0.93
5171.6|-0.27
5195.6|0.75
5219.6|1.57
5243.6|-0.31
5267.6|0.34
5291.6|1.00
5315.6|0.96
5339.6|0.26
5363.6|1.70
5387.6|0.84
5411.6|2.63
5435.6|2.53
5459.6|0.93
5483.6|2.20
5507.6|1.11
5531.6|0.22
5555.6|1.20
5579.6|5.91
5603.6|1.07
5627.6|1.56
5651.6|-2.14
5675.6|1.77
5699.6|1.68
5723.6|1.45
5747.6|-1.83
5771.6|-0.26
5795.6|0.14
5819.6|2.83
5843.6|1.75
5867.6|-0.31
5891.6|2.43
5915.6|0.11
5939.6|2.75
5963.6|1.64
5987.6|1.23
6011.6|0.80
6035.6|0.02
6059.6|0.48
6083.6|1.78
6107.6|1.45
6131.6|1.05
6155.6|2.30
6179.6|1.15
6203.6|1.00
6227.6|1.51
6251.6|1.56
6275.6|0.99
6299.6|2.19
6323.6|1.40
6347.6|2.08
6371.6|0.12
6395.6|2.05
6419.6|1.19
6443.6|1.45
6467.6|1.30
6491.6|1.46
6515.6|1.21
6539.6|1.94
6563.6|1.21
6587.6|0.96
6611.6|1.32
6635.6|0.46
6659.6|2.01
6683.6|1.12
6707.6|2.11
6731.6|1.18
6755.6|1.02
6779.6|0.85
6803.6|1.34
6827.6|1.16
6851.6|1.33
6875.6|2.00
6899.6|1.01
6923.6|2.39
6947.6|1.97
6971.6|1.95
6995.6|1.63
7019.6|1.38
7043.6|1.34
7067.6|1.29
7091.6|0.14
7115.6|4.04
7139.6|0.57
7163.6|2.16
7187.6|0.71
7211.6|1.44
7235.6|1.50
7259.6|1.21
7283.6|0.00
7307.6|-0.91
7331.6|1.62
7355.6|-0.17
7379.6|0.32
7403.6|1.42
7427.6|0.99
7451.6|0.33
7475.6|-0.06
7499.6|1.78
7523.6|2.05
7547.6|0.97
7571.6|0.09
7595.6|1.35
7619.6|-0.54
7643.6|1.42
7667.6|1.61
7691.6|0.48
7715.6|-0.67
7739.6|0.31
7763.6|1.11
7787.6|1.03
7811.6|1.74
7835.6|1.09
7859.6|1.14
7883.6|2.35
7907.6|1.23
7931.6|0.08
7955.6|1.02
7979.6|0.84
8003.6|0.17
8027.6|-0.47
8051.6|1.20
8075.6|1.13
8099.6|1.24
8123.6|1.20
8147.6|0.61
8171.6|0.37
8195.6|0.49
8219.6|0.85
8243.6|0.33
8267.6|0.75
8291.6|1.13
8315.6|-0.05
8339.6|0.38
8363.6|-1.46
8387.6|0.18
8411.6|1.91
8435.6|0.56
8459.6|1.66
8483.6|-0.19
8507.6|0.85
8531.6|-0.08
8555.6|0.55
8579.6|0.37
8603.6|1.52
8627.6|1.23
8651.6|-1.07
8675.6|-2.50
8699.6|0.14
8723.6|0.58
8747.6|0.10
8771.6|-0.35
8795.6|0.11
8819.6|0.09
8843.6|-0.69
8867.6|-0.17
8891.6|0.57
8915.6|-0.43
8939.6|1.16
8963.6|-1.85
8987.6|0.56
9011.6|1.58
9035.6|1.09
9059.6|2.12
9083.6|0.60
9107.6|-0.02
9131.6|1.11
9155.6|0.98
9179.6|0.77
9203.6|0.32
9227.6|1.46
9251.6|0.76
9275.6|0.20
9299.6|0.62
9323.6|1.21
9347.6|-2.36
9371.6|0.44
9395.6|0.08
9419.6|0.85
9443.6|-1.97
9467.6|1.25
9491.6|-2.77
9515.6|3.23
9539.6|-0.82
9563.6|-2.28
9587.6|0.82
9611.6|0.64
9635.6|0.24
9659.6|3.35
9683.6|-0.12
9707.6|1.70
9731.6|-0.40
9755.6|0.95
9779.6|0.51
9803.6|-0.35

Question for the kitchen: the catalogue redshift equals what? 0.083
